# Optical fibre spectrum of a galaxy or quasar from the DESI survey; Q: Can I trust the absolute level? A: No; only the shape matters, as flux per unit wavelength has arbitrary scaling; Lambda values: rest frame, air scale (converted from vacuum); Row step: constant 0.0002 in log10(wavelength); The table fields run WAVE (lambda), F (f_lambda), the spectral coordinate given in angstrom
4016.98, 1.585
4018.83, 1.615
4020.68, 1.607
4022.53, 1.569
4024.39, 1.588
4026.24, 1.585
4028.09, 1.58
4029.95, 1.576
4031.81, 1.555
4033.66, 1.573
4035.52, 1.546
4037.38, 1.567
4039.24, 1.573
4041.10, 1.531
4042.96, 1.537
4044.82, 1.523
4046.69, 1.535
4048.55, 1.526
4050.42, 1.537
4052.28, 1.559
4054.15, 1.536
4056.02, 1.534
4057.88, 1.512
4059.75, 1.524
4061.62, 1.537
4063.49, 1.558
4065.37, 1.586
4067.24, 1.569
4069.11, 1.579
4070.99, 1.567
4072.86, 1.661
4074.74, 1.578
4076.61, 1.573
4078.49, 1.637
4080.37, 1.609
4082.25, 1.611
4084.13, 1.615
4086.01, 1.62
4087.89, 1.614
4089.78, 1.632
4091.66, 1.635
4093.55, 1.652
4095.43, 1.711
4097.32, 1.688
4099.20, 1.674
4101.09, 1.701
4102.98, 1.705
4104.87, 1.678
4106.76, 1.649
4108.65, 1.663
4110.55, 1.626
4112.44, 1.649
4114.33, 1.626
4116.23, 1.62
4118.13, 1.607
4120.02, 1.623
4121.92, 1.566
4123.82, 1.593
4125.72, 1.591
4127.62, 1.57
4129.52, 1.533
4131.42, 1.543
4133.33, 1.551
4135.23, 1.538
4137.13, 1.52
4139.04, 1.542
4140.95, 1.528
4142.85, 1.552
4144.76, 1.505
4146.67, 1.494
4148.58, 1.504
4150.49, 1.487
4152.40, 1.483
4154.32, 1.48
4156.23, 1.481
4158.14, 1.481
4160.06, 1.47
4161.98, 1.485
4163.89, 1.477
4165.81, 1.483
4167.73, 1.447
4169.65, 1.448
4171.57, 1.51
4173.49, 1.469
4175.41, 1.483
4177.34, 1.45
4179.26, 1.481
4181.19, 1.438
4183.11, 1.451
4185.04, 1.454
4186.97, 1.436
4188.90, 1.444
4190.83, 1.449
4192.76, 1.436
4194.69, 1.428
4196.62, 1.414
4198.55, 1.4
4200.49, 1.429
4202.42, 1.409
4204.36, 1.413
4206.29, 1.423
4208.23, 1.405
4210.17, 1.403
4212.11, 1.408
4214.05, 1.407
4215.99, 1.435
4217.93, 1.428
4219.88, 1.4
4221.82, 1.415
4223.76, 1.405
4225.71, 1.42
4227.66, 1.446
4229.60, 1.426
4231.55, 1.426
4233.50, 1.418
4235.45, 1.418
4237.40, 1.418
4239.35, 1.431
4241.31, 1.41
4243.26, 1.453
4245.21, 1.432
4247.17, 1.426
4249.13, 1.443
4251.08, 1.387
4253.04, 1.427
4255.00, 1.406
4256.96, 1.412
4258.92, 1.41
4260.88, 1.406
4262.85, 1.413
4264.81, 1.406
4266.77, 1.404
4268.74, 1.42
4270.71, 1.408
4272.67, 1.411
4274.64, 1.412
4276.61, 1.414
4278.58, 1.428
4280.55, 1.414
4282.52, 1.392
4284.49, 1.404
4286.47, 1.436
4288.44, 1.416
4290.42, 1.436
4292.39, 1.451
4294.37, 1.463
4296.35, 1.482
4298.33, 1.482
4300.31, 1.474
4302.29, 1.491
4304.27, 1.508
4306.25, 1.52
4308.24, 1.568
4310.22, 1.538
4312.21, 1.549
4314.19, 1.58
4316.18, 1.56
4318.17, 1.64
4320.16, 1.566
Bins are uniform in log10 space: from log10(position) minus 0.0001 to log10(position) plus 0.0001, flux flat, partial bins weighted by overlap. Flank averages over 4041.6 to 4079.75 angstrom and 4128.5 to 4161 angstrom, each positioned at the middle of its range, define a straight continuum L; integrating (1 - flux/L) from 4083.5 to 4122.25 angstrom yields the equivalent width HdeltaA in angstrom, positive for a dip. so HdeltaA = -2.8 angstrom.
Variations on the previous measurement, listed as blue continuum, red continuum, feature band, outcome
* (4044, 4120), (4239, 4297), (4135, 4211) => 2.55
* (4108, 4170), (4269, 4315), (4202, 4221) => 1.13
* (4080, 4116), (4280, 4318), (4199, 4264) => 5.20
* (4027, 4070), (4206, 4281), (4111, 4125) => -1.02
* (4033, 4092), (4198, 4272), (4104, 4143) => -1.87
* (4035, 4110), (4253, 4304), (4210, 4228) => 0.74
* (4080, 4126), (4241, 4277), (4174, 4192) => 0.83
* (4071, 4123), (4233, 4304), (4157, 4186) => 1.45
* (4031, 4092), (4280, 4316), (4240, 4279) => 2.06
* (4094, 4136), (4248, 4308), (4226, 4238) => 0.50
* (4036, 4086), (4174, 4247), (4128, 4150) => -0.51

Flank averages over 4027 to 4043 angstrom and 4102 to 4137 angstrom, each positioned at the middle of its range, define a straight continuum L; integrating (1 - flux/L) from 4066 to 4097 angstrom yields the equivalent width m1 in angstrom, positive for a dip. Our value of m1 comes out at -0.63 angstrom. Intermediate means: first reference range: 1.56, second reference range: 1.61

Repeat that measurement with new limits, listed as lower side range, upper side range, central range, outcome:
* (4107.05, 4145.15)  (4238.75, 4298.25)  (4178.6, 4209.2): 1.5 angstrom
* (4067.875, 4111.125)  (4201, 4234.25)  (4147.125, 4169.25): 0.6 angstrom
